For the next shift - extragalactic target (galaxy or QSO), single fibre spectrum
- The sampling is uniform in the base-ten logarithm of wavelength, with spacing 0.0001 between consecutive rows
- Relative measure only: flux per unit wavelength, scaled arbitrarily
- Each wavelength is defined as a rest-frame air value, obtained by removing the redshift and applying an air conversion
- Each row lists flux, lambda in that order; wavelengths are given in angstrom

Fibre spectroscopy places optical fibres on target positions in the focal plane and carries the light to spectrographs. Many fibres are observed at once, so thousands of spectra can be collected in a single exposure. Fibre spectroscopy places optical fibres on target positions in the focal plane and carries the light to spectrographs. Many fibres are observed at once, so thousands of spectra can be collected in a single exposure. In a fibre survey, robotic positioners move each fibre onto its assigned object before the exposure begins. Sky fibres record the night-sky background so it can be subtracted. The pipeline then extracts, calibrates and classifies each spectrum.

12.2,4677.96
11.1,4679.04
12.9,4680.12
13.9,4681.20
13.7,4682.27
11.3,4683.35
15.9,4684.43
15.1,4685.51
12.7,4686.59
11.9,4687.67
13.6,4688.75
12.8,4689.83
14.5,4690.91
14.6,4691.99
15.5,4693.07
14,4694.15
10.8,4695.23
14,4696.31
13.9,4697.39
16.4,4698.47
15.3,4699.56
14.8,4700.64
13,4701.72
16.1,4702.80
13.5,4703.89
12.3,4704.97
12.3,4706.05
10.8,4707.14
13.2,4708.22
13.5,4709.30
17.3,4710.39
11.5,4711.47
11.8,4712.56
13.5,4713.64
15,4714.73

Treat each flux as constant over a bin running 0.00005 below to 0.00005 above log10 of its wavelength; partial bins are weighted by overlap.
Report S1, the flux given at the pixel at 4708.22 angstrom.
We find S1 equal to 13.2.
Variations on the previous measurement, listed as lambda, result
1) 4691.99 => 14.6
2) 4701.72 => 13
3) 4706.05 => 12.3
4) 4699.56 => 15.3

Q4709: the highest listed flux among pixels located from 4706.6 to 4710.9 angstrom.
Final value 17.3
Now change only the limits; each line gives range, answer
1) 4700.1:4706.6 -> 16.1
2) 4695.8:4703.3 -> 16.4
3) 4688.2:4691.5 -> 14.5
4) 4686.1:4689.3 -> 13.6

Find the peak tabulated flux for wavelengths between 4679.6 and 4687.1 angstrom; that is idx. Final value 15.9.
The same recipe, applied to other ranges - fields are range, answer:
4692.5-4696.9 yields 15.5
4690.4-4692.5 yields 14.6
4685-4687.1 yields 15.1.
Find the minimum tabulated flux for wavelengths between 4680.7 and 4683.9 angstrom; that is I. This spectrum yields 11.3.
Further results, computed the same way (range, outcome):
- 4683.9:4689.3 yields 11.9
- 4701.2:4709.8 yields 10.8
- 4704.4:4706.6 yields 12.3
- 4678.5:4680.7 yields 11.1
